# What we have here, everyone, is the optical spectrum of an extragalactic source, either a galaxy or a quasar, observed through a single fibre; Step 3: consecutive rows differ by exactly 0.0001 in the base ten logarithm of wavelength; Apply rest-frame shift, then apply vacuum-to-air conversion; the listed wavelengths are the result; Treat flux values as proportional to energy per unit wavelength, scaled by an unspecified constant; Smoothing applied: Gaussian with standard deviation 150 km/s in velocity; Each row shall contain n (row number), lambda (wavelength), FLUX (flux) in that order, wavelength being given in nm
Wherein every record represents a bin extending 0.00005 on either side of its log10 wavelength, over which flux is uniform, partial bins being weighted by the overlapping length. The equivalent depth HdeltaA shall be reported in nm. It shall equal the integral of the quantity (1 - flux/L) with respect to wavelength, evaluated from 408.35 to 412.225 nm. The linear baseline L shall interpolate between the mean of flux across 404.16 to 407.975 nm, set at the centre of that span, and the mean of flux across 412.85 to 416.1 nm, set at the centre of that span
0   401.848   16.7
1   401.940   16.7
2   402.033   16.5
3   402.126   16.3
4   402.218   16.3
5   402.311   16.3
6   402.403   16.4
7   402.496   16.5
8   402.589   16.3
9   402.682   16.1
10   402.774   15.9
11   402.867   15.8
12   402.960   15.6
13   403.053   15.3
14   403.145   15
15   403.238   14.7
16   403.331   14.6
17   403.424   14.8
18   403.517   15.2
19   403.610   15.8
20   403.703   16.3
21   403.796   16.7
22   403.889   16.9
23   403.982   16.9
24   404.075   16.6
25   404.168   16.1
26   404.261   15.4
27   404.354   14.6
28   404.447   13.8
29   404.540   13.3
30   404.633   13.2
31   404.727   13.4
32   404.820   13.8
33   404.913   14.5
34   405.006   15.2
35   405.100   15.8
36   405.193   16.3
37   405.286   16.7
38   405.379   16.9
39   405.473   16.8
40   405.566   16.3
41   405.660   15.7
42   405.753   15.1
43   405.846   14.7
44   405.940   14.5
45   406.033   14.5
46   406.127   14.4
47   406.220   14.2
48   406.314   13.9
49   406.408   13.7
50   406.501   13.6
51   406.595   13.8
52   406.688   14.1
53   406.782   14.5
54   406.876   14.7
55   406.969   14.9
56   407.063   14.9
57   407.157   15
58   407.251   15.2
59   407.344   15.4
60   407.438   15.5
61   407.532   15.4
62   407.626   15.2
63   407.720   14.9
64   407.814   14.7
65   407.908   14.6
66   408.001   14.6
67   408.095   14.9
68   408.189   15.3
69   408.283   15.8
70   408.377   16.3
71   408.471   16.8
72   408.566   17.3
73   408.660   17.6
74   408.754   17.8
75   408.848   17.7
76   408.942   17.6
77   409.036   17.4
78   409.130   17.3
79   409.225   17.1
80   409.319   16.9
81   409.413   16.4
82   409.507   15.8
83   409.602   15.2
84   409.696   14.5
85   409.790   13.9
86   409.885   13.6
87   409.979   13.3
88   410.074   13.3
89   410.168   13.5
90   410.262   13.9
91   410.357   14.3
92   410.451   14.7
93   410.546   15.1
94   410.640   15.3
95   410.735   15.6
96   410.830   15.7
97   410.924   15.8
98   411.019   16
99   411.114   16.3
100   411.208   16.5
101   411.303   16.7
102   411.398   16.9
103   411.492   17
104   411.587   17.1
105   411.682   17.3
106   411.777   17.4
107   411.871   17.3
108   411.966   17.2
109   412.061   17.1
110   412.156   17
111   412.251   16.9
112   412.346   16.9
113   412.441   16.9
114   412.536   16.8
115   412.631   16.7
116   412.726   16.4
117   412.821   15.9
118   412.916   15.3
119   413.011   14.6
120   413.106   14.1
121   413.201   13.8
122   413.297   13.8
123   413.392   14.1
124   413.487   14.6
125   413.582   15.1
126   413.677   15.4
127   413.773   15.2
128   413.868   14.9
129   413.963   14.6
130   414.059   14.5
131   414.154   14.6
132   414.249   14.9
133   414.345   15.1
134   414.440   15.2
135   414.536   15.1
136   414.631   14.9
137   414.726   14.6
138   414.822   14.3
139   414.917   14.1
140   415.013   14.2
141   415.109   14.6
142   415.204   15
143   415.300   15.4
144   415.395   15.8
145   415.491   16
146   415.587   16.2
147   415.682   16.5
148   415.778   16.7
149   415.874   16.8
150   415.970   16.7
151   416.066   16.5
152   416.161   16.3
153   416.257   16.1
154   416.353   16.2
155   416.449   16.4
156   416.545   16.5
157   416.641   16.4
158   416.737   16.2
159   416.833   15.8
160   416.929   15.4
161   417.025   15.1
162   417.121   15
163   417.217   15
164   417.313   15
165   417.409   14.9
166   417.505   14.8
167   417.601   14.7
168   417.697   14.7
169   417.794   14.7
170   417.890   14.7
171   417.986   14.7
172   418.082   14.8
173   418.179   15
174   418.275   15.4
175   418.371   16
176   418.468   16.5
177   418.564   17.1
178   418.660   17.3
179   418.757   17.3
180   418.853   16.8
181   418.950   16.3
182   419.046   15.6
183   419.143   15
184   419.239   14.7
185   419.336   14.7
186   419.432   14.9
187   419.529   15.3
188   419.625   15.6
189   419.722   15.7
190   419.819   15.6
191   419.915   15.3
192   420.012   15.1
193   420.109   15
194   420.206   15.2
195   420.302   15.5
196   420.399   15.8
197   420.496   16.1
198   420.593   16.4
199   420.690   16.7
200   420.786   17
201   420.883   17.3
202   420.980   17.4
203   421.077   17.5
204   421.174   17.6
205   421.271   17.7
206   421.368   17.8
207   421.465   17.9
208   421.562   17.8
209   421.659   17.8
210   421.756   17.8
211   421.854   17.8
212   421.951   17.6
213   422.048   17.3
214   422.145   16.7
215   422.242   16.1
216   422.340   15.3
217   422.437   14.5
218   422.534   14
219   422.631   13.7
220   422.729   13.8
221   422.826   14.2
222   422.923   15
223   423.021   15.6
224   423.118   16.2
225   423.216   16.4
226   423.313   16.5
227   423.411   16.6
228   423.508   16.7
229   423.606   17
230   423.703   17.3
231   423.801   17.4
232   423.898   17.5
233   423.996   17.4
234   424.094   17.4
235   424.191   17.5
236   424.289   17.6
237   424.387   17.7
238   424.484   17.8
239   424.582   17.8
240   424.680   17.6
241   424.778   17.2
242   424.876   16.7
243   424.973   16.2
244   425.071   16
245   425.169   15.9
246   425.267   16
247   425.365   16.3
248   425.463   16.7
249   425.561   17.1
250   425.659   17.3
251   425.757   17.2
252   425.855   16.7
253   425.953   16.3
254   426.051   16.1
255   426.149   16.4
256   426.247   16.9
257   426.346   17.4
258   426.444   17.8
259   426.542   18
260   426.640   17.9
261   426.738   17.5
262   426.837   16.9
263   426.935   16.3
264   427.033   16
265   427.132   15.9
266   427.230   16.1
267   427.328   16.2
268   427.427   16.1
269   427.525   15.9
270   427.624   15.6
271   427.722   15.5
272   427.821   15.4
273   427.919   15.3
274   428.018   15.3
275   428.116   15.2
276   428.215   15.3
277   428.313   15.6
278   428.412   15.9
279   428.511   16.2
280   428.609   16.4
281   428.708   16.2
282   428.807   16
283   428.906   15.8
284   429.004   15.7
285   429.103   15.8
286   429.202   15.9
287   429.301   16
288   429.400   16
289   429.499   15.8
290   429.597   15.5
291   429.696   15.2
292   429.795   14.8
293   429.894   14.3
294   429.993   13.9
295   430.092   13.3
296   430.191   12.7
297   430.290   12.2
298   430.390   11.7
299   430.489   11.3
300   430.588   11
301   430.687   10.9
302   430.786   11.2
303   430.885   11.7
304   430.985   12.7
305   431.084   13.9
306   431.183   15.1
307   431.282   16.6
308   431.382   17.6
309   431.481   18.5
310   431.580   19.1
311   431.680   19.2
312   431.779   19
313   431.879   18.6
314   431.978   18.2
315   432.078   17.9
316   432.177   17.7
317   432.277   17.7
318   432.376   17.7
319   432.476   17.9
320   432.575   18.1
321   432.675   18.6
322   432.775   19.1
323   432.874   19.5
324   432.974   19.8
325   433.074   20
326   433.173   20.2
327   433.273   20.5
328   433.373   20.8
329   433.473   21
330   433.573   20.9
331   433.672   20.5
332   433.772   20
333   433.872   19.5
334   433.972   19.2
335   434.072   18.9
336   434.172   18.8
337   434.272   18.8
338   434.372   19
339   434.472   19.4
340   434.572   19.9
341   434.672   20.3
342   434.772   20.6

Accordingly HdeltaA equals -0.29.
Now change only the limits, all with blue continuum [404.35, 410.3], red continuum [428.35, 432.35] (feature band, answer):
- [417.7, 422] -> -0.26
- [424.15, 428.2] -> -0.34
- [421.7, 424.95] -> -0.26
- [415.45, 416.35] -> -0.07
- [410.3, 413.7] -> -0.16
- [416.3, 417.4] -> -0.03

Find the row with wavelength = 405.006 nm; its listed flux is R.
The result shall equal 15.2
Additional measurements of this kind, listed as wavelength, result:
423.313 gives 16.5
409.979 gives 13.3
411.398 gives 16.9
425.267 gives 16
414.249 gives 14.9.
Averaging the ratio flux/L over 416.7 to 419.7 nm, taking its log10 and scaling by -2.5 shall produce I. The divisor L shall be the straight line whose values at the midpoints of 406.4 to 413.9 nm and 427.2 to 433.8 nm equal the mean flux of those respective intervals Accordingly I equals 0.03 mag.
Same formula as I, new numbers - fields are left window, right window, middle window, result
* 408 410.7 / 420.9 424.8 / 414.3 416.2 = 0.04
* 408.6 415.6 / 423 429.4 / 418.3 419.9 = 0.01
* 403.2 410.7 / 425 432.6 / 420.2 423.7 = -0.05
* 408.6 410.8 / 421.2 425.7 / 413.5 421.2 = 0.04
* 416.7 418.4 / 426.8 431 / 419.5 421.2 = -0.08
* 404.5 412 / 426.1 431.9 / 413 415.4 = 0.06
